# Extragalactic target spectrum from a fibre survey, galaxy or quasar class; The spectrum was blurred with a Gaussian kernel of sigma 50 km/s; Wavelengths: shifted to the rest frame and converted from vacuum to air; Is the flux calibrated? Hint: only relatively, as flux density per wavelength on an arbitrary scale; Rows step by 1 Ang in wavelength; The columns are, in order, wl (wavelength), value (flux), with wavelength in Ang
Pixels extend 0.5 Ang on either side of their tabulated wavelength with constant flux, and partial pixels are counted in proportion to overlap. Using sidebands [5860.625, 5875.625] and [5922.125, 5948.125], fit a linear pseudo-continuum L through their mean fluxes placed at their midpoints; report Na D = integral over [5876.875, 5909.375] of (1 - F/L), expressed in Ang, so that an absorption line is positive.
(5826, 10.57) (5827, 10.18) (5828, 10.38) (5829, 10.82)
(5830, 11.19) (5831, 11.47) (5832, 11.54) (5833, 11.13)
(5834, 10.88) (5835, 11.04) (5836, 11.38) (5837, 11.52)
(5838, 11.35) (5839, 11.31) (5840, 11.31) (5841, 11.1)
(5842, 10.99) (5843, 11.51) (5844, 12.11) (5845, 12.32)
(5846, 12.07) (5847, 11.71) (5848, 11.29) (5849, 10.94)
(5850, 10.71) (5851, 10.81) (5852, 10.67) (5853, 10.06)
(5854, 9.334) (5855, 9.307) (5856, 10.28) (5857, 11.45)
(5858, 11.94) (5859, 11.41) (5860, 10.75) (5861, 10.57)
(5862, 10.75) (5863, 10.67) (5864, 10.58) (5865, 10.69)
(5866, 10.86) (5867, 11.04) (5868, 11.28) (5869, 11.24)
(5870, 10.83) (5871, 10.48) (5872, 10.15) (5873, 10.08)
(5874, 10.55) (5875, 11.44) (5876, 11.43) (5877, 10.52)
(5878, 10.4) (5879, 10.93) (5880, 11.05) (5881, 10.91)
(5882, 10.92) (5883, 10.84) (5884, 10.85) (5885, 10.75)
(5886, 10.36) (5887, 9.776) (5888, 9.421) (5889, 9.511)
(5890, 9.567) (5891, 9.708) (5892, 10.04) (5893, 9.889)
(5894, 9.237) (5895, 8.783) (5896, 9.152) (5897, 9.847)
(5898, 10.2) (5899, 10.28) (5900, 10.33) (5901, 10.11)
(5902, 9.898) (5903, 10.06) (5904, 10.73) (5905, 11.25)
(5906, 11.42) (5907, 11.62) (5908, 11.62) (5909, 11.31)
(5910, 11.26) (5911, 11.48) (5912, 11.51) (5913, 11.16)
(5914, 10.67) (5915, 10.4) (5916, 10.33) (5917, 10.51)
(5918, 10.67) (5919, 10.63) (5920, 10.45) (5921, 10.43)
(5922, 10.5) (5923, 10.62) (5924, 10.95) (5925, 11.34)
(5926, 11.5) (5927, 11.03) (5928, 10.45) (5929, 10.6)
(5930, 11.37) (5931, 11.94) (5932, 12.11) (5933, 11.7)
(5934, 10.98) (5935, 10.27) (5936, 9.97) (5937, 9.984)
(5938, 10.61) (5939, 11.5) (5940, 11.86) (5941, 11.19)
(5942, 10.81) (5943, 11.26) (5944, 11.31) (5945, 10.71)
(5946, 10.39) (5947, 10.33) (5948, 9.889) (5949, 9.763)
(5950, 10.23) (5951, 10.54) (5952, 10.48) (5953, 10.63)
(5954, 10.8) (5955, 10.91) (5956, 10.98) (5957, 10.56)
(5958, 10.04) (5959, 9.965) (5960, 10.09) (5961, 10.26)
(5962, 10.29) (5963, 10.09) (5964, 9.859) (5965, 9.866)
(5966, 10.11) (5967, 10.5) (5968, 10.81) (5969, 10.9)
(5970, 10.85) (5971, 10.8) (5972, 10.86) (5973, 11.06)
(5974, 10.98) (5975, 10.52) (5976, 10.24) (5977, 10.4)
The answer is 1.5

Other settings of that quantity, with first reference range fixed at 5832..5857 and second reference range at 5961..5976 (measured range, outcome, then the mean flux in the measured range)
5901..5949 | -0.8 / 10.9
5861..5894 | 1.2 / 10.5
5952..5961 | 0.1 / 10.5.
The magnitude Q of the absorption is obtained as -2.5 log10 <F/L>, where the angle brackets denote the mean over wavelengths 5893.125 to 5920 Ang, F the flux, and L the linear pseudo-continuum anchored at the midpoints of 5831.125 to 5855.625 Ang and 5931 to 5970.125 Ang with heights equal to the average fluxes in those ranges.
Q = 0.027 mag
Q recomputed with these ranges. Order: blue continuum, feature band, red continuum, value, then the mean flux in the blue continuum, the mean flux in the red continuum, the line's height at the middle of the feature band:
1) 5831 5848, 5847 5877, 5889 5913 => 0.031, 11.5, 10.4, 11.1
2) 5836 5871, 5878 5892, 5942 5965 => 0.050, 11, 10.4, 10.8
